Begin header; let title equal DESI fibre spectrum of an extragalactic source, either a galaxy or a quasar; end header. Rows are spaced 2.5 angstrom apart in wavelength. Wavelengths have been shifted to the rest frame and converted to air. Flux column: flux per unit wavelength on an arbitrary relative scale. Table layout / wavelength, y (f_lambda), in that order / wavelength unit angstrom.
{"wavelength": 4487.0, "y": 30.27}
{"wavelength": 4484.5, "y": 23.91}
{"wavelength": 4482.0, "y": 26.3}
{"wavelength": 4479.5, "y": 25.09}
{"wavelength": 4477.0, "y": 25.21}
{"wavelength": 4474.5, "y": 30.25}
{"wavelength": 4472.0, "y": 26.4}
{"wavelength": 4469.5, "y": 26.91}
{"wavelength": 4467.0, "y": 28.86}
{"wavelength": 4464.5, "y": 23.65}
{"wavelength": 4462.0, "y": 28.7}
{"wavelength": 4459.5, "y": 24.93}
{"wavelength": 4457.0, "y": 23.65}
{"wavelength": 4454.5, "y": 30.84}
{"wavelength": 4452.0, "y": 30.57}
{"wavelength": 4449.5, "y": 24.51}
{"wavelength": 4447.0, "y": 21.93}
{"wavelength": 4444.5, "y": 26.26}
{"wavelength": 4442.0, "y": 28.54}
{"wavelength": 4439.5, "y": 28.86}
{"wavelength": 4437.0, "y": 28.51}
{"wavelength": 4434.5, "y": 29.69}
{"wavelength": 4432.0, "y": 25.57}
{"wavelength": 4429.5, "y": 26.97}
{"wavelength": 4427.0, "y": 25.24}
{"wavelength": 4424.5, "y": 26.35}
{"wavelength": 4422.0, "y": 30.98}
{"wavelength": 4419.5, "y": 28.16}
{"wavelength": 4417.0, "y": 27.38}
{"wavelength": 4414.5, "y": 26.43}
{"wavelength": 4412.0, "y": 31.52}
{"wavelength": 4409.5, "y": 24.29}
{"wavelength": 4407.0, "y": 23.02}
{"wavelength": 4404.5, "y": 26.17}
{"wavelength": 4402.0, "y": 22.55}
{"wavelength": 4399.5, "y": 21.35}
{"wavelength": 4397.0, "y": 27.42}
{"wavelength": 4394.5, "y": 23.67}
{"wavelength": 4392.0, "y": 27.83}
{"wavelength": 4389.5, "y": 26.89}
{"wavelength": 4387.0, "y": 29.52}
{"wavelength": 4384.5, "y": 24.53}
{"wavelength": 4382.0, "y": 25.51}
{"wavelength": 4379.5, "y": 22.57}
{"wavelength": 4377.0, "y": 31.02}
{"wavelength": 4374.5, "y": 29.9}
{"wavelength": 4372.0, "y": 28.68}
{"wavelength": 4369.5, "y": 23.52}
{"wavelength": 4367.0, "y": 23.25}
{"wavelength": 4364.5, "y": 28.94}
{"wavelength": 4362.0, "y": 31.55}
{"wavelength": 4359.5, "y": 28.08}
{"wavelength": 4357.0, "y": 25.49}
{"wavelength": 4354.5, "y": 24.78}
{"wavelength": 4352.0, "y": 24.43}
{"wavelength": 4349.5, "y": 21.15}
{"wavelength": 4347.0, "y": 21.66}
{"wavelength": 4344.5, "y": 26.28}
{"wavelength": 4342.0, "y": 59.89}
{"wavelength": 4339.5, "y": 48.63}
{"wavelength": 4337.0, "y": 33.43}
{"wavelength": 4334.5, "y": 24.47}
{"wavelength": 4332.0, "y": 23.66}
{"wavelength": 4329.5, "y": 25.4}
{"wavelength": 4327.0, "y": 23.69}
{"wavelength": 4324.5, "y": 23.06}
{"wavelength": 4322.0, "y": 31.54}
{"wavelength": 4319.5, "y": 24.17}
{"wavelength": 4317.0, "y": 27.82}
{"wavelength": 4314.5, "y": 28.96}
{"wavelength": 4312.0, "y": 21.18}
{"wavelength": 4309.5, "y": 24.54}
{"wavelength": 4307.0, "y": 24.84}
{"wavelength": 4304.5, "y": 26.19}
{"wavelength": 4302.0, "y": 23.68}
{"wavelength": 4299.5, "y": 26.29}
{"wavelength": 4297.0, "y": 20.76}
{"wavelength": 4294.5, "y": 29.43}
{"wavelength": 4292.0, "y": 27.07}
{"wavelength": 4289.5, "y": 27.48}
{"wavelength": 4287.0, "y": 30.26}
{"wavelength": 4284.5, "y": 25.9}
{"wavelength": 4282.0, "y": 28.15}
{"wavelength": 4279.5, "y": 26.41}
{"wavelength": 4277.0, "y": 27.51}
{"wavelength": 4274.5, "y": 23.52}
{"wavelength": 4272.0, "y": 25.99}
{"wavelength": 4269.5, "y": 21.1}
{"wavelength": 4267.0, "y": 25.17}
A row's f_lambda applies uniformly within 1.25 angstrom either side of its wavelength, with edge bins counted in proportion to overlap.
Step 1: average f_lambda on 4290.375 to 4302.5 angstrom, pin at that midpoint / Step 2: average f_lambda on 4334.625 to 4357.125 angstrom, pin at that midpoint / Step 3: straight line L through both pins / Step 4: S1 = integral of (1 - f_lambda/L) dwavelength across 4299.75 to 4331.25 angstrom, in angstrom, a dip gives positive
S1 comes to 2.8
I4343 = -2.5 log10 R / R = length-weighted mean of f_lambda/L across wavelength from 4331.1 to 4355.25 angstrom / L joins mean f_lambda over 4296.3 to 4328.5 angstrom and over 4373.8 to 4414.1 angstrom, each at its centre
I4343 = -0.21 mag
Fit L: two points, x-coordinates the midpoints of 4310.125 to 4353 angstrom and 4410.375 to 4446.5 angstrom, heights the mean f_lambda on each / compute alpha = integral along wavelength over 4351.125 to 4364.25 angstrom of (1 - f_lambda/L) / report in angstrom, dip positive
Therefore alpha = 0.6 angstrom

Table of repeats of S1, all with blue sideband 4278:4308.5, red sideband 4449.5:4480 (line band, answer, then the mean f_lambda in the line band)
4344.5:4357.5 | 1.4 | 23.7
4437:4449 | 0.2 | 26.5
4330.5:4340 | -1.6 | 31.1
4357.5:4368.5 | -0.4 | 27.7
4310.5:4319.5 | 0.3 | 25.7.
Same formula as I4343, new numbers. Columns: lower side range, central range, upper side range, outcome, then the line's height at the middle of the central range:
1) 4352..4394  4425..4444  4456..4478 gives -0.03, 26.7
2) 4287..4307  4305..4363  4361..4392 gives -0.06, 26.6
